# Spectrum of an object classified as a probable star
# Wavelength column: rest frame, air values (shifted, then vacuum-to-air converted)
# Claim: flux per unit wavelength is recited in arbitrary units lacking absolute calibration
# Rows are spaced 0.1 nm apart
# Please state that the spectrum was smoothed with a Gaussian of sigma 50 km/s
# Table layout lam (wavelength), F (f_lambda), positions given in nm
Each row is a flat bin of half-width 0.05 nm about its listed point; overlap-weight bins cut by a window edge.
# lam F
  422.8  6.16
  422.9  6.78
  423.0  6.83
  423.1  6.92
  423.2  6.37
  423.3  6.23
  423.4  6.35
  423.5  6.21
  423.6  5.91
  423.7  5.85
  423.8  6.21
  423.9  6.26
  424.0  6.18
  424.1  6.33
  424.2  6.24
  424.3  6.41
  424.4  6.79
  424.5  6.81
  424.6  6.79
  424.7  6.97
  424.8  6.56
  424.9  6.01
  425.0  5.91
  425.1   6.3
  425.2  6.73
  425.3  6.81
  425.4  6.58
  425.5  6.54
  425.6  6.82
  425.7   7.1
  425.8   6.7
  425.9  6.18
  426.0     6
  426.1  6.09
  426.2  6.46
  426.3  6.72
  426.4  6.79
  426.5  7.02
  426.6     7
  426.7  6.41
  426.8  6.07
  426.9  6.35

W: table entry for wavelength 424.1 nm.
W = 6.33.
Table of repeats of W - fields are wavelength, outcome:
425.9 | 6.18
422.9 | 6.78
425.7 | 7.1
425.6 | 6.82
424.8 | 6.56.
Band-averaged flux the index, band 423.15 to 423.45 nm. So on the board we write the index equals 6.32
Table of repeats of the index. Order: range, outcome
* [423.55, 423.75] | 5.88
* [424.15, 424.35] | 6.33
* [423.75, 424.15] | 6.24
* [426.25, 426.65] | 6.88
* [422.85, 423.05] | 6.8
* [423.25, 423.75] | 6.11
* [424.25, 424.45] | 6.6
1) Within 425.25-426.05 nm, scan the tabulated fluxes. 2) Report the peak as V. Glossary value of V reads 7.1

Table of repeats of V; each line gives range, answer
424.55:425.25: 6.97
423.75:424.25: 6.33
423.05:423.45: 6.92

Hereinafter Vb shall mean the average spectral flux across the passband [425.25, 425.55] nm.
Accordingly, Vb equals 6.64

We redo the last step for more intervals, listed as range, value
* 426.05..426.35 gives 6.42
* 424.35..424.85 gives 6.78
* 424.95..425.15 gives 6.11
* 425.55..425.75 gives 6.96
